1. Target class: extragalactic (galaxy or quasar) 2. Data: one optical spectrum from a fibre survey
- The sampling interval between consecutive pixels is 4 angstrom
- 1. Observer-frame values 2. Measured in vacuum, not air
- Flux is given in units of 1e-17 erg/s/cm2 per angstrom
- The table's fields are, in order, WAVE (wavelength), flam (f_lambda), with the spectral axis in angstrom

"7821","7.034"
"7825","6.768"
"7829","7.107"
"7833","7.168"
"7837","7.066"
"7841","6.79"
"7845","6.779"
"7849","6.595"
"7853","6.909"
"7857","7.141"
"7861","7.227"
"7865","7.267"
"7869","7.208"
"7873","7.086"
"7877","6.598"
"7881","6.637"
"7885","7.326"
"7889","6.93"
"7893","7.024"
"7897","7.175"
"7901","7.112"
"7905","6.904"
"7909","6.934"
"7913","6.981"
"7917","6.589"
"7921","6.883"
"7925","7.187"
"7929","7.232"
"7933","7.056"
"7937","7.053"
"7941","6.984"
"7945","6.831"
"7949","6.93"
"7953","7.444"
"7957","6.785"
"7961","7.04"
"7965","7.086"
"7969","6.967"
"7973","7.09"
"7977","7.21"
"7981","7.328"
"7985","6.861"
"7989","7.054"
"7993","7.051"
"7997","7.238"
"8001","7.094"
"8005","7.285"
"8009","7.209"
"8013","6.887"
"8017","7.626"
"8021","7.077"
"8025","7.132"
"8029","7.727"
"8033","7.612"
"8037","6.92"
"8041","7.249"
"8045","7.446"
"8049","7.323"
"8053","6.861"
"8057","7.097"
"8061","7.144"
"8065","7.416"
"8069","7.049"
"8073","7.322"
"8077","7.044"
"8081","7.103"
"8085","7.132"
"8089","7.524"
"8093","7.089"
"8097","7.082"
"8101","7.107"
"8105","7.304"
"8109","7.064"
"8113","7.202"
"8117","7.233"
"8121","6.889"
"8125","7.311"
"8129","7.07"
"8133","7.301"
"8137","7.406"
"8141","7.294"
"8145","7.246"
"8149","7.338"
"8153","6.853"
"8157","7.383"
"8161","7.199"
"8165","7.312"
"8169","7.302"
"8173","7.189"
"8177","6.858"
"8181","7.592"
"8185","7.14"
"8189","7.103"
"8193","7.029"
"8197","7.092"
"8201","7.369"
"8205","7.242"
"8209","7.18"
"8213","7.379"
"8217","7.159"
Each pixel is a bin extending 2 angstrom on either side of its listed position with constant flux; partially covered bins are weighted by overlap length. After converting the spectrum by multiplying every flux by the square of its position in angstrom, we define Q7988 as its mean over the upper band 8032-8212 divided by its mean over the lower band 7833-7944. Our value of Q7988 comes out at 1.09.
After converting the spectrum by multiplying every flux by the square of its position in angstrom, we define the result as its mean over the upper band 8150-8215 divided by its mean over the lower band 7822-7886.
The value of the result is 1.1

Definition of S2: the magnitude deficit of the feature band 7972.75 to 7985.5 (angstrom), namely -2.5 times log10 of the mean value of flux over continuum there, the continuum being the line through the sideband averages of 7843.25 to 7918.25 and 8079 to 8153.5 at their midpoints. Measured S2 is -0.014 mag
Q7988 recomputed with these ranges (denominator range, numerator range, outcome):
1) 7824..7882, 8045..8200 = 1.10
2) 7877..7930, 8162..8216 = 1.11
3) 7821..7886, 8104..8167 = 1.11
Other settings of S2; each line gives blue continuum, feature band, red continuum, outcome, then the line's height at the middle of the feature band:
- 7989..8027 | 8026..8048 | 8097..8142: -0.03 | 7.18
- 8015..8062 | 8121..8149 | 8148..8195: -0.01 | 7.21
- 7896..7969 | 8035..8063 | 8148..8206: -0.01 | 7.1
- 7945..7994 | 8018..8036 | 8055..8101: -0.04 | 7.12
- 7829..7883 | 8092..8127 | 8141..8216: 0.00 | 7.16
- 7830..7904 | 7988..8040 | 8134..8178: -0.02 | 7.12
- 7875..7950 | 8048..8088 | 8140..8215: -0.01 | 7.11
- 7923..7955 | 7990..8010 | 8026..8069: 0.00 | 7.19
